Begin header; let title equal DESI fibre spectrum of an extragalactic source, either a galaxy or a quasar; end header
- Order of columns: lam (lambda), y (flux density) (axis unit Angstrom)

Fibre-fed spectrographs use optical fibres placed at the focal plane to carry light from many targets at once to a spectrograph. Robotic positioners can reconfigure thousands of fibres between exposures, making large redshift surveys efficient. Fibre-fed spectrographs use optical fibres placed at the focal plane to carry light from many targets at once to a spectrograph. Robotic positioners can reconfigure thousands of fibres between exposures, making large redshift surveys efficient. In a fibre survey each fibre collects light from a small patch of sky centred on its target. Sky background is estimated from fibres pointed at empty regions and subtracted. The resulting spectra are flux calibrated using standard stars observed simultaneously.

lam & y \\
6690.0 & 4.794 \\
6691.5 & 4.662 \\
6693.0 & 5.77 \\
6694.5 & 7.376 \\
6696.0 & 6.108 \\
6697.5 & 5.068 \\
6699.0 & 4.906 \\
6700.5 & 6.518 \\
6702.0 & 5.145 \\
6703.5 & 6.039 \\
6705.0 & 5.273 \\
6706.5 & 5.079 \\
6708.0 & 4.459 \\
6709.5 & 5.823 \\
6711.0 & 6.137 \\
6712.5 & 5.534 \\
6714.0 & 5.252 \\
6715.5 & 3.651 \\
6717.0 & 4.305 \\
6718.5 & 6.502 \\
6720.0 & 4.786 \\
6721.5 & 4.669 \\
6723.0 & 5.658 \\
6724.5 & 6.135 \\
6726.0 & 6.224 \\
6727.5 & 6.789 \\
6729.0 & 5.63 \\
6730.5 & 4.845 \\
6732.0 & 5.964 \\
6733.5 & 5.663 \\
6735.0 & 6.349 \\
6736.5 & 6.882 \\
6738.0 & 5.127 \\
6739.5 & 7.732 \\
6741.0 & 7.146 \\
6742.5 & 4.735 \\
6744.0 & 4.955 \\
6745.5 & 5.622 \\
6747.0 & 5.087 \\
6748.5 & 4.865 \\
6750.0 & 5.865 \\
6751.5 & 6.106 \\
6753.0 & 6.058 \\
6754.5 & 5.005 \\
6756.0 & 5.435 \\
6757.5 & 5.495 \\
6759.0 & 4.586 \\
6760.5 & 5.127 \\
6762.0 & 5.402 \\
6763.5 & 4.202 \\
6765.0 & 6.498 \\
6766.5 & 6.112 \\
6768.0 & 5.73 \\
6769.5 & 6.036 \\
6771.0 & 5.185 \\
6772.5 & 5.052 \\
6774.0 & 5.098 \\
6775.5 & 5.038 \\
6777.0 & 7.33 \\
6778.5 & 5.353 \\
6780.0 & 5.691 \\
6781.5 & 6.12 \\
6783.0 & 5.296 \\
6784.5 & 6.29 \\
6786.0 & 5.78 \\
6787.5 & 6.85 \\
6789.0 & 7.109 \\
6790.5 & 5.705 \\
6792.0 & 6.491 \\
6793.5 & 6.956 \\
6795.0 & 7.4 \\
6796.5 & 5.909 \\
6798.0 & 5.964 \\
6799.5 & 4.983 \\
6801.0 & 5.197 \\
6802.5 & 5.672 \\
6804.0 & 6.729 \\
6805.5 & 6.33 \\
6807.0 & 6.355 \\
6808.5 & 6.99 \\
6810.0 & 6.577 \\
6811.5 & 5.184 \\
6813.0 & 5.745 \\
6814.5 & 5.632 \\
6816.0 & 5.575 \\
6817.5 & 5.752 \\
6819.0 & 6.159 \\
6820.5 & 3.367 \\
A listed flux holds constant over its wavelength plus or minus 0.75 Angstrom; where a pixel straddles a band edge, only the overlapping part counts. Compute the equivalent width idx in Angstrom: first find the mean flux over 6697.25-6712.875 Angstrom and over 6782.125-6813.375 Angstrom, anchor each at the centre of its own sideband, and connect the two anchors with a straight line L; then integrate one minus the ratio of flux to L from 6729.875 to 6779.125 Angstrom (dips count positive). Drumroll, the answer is 1.7 Angstrom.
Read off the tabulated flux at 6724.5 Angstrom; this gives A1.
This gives 6.135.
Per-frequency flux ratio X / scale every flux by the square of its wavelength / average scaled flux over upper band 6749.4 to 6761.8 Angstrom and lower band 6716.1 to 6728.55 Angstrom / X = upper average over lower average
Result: 0.98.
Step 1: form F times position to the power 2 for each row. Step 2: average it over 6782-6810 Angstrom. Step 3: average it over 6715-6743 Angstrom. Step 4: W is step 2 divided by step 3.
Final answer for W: 1.10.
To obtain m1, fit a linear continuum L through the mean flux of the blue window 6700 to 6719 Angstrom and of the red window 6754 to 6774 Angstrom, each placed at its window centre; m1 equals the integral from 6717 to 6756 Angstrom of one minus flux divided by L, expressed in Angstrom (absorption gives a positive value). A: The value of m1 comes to -2.8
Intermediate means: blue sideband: 5.33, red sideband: 5.37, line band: 5.74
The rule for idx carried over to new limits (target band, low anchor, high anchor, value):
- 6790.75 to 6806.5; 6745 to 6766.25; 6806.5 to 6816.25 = -0.74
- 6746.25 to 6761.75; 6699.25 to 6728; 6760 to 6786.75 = 0.59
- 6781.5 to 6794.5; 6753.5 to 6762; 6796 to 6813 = -1.41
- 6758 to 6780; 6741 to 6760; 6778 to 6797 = 1.24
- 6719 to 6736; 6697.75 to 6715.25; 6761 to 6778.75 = -0.82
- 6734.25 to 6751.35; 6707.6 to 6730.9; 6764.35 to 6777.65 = -0.87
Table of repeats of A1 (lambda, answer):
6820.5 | 3.367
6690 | 4.794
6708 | 4.459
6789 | 7.109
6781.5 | 6.12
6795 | 7.4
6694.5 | 7.376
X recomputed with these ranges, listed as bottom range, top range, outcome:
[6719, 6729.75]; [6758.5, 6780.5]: 0.98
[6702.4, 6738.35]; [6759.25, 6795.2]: 1.08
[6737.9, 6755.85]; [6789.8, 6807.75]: 1.09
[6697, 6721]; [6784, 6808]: 1.21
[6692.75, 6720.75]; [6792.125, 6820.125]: 1.14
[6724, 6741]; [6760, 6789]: 0.94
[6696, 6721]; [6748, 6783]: 1.06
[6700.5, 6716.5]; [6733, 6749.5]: 1.12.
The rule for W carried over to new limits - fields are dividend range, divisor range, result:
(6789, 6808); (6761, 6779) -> 1.12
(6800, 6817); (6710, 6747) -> 1.08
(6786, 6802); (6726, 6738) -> 1.06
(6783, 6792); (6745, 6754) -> 1.14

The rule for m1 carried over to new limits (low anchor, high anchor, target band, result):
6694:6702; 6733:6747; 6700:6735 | 2.54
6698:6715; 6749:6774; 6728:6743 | -1.61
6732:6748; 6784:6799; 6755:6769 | 1.67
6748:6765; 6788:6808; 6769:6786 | 0.34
